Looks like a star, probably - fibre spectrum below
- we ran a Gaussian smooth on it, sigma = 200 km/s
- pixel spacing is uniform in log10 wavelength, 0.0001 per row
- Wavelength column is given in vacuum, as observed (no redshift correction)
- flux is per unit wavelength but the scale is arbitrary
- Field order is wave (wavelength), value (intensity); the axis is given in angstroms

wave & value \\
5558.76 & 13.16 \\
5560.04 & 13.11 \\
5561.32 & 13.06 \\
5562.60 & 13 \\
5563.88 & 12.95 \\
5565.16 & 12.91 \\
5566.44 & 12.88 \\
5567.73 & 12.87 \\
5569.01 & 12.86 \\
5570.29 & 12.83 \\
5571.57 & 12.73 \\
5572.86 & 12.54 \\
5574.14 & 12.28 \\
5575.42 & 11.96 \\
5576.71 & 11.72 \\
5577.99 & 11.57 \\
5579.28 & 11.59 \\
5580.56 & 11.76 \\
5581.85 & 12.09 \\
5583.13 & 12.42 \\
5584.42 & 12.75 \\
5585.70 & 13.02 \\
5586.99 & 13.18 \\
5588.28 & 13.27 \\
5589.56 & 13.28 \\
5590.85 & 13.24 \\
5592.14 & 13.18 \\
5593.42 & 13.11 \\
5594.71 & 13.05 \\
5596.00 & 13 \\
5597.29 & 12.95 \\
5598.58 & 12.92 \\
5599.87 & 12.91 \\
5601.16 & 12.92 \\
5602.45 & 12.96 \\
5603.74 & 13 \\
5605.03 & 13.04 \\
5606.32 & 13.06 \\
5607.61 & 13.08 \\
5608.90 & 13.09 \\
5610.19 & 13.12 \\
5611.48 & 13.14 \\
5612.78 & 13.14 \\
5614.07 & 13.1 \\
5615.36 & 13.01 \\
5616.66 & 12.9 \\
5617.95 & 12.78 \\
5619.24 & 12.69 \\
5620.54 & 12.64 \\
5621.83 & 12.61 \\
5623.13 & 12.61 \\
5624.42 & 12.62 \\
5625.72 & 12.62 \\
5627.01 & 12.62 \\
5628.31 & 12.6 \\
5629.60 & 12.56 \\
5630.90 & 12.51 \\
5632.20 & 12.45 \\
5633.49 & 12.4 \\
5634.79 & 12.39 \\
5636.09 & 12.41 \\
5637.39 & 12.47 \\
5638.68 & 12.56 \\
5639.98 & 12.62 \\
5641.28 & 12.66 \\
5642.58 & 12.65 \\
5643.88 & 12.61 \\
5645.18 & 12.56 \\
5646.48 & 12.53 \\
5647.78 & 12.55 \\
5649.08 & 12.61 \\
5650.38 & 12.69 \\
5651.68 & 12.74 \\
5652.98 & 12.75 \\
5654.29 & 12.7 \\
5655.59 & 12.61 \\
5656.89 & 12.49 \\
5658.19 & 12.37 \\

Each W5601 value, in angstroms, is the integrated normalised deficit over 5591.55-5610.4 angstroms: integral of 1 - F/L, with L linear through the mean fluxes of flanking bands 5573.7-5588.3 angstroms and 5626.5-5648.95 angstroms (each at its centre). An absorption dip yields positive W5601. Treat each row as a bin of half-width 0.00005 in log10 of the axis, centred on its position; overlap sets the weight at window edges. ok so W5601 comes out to -1.0 angstroms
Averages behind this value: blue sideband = 12.3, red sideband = 12.5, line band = 13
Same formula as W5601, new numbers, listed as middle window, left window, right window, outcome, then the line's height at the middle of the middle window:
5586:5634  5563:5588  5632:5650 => -1.5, 12.5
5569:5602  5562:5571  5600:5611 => 0.8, 13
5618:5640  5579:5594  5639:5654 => 0.2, 12.7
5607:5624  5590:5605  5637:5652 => -0.1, 12.9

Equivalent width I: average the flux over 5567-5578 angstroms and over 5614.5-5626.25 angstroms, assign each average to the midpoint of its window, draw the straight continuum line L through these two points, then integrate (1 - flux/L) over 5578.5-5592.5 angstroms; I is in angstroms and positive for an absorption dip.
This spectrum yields -0.2 angstroms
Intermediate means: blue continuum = 12.4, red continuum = 12.7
